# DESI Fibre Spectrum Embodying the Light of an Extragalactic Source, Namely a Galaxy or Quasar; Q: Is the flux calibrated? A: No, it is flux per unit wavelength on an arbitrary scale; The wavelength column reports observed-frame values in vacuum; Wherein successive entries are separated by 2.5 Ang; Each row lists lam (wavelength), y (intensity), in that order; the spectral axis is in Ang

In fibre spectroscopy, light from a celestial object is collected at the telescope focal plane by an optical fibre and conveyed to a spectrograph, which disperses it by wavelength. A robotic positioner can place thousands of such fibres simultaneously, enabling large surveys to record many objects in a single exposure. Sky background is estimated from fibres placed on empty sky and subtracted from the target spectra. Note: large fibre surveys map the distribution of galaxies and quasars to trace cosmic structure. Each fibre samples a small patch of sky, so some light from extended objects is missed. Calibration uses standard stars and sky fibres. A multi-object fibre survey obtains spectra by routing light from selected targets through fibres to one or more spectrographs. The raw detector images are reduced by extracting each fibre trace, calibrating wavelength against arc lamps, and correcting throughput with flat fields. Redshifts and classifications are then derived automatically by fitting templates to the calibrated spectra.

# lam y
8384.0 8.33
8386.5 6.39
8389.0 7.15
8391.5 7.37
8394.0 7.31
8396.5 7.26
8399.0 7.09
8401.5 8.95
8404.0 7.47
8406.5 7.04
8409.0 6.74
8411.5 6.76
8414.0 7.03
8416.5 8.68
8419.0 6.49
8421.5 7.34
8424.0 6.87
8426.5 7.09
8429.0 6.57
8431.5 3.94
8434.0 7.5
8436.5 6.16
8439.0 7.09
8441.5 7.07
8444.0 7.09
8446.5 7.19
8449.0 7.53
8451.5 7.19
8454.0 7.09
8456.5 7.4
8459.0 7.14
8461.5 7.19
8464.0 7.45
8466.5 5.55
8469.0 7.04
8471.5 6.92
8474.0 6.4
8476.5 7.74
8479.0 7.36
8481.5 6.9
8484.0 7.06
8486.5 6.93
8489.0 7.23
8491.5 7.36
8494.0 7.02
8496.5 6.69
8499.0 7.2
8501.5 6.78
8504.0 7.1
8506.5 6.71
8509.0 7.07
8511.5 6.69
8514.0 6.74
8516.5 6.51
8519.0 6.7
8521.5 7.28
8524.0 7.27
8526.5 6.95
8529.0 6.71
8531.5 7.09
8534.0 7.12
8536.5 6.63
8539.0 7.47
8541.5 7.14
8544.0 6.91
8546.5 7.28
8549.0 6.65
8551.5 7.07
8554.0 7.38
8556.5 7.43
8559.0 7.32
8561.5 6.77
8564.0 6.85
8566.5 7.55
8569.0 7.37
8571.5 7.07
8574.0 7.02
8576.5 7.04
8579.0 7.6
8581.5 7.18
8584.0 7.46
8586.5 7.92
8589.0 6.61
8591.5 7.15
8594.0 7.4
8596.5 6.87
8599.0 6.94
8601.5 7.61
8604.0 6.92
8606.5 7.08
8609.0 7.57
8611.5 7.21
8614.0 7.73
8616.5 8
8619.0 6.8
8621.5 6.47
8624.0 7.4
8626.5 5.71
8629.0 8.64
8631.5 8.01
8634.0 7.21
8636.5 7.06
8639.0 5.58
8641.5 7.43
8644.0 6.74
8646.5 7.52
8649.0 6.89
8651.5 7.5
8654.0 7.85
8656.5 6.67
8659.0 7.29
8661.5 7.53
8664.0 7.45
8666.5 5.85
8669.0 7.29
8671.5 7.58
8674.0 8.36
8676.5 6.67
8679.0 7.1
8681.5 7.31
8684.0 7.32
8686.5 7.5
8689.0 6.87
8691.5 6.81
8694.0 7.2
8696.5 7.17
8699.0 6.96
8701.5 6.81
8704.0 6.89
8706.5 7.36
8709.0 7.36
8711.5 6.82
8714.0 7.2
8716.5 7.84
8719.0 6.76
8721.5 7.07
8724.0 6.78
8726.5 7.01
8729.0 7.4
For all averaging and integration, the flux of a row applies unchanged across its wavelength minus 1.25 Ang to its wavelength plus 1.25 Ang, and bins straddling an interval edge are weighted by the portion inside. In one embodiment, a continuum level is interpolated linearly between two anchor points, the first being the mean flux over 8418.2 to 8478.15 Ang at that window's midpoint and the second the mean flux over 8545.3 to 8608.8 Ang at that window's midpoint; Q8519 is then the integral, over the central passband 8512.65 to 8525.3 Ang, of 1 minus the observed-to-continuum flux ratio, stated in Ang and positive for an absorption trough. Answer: 0.3 Ang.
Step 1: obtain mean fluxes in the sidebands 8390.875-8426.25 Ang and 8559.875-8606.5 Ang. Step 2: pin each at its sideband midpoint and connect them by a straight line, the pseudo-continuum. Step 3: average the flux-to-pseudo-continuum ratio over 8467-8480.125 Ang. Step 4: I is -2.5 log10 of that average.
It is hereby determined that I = 0.04 mag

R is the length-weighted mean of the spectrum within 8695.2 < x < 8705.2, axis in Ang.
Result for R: 6.96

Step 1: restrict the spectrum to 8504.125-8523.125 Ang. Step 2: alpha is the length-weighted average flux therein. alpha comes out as 6.84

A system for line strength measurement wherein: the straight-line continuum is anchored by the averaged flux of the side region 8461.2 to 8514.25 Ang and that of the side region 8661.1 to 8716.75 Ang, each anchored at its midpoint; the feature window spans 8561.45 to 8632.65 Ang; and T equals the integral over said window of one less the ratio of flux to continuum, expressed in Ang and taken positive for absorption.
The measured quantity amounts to -1.7 Ang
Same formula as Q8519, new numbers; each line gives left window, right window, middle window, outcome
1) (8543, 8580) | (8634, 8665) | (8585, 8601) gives -0.1 Ang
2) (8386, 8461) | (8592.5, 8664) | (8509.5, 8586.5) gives 0.7 Ang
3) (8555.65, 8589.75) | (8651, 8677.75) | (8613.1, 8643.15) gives 0.4 Ang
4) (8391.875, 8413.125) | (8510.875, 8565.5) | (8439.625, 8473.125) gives 0.6 Ang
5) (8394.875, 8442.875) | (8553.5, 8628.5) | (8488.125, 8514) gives 0.5 Ang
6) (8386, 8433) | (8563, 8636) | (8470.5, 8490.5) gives 0.1 Ang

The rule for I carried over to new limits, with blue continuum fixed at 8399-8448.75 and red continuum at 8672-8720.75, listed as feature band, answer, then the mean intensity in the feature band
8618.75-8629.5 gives 0.04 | 6.91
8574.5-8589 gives -0.04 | 7.35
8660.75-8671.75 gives 0.01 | 7.08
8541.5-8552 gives 0.02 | 6.99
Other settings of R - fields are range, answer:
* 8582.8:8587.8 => 7.68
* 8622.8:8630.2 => 7.24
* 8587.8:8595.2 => 7.05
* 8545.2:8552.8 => 7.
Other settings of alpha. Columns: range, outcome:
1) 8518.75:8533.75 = 7.03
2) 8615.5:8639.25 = 7.14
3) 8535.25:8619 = 7.21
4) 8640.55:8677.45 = 7.24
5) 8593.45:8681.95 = 7.2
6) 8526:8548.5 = 7.02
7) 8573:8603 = 7.23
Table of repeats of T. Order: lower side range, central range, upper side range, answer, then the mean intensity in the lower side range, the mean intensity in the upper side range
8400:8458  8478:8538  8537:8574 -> 1.26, 7.06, 7.15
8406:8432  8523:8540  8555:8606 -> 0.17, 6.85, 7.2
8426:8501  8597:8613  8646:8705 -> -0.26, 6.93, 7.18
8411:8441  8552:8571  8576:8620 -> -0.10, 6.8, 7.29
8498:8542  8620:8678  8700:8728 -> -0.99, 6.95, 7.08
